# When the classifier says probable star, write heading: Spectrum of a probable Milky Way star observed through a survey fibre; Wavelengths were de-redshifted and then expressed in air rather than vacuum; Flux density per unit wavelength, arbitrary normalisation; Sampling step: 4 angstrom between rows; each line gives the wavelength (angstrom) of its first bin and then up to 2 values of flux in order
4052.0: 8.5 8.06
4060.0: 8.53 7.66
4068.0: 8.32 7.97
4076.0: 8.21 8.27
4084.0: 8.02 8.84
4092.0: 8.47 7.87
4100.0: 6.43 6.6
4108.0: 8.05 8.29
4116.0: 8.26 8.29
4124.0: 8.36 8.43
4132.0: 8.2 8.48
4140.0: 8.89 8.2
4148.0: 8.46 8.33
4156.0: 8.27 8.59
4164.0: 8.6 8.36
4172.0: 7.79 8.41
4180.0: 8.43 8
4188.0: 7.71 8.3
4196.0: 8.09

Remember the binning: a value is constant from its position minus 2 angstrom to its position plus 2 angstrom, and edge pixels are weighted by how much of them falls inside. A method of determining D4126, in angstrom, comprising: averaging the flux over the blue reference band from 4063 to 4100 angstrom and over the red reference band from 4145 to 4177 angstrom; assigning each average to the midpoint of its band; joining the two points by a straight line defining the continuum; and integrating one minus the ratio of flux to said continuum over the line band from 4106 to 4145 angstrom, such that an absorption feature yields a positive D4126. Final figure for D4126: -0.53 angstrom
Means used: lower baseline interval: 8.1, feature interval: 8.35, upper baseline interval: 8.34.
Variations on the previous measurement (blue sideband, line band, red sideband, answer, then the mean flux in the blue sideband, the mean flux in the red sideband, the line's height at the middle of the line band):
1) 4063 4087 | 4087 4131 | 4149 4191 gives 1.1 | 8.12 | 8.26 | 8.17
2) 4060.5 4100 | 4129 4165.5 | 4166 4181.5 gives -1.1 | 8.11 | 8.24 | 8.2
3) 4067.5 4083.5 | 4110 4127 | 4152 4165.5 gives 0.0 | 8.16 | 8.46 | 8.32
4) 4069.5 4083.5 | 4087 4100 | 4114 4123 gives 0.2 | 8.14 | 8.28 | 8.2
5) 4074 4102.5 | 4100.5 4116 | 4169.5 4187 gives 0.8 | 7.99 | 8.14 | 8.02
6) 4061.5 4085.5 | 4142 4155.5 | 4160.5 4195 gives -0.2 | 8.09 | 8.21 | 8.18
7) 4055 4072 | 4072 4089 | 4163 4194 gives -0.3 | 8.13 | 8.19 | 8.14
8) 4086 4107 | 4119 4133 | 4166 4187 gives -0.9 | 7.66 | 8.17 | 7.85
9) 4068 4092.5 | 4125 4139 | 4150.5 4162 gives -0.1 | 8.29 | 8.4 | 8.36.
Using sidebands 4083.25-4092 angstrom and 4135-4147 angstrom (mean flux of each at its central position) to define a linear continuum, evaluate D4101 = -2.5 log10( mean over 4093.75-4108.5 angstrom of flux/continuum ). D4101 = 0.18 mag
